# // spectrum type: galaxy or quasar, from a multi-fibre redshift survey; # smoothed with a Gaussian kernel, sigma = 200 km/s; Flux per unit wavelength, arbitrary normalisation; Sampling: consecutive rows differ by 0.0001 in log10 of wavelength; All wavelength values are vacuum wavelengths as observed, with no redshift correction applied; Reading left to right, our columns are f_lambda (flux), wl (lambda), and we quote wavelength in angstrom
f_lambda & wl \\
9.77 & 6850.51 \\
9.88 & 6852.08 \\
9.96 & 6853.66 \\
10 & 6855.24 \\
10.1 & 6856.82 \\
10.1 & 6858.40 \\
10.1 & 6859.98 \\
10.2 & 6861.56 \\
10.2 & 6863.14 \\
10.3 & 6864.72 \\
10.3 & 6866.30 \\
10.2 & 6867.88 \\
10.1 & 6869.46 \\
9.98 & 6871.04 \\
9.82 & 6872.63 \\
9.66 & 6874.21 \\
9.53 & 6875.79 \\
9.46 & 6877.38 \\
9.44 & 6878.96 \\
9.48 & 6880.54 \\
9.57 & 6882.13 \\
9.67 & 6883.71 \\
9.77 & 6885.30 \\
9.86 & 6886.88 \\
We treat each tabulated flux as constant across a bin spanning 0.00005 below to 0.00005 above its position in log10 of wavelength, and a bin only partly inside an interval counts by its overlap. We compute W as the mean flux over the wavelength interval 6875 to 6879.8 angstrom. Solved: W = 9.48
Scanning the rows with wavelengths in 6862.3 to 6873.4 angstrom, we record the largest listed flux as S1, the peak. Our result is 10.3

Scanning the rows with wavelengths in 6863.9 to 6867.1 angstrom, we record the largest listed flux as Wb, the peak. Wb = 10.3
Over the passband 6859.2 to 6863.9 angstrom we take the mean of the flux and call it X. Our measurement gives 10.2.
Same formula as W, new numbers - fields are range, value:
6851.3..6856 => 9.94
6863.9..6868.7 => 10.3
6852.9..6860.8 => 10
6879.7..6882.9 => 9.52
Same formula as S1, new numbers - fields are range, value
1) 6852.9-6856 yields 10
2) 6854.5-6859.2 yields 10.1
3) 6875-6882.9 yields 9.57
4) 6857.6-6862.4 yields 10.2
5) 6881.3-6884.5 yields 9.67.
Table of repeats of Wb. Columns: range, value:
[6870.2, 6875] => 9.98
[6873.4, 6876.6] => 9.66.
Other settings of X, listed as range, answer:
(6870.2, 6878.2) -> 9.69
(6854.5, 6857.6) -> 10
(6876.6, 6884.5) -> 9.53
